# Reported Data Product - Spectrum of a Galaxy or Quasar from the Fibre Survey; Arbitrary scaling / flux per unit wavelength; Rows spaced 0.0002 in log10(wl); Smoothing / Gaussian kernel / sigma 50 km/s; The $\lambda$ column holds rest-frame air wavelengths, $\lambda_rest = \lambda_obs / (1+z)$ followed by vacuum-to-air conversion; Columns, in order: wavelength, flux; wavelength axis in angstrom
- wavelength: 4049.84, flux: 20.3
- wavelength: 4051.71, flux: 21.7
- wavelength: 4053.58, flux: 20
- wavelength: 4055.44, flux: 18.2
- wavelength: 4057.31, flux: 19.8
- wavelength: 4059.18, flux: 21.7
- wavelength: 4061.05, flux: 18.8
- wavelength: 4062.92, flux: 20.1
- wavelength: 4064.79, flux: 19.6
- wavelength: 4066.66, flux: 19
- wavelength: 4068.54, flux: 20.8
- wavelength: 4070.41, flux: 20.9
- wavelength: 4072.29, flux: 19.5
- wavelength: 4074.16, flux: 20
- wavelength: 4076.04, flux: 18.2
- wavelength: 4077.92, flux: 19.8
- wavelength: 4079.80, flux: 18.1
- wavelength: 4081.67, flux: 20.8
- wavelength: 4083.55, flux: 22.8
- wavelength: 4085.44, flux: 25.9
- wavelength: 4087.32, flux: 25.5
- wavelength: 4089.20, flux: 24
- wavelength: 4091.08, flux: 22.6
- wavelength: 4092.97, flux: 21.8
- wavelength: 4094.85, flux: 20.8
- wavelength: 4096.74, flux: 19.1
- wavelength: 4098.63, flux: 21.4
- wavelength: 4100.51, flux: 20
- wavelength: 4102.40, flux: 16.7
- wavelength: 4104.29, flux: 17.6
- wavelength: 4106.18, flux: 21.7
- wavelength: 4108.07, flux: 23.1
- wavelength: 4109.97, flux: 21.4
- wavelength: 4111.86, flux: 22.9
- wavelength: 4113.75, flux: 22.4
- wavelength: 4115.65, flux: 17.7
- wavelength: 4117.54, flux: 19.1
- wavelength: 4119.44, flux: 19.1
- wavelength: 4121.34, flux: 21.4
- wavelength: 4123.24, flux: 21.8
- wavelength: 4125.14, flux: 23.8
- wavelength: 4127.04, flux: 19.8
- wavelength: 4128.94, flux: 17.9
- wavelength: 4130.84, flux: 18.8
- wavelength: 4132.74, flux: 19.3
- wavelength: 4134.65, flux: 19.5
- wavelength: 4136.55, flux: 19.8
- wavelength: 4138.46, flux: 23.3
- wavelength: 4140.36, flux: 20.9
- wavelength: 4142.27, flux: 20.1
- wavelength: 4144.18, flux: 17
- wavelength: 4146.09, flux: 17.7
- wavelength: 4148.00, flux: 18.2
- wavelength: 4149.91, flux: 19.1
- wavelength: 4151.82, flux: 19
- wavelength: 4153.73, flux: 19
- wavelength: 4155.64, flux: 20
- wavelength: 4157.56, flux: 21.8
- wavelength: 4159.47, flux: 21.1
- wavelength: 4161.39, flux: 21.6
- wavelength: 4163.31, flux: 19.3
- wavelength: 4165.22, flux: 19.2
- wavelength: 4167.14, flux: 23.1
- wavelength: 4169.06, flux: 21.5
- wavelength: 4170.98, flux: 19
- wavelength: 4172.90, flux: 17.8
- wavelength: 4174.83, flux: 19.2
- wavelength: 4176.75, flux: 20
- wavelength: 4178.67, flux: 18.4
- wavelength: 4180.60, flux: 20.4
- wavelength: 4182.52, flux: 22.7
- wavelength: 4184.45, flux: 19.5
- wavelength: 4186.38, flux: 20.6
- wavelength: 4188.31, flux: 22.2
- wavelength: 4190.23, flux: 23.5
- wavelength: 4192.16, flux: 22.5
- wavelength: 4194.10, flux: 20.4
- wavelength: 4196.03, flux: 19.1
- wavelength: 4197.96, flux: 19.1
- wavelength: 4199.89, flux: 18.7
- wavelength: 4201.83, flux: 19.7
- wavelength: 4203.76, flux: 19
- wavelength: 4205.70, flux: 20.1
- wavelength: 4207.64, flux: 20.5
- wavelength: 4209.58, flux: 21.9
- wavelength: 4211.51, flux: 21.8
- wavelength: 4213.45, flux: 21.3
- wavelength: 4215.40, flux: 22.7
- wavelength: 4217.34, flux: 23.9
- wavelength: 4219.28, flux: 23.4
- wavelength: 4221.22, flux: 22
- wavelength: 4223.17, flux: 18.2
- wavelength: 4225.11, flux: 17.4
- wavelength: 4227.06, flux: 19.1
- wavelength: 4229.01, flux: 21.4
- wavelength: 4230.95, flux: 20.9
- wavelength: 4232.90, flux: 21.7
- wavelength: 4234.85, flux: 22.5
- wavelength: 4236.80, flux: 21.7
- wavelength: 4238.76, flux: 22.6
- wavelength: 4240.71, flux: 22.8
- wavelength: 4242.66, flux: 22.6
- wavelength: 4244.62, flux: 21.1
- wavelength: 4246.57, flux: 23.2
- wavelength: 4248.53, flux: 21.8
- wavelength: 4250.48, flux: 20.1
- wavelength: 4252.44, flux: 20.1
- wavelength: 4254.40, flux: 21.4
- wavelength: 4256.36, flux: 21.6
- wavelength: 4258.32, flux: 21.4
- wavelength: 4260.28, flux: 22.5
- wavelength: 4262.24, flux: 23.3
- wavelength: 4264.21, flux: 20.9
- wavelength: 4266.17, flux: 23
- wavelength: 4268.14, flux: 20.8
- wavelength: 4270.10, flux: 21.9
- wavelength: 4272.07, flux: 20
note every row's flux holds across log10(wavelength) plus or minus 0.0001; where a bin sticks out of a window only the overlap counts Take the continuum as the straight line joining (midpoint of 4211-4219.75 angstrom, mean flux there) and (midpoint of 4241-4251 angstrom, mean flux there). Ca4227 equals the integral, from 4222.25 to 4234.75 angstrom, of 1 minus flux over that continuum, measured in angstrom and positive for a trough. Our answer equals 1.3 angstrom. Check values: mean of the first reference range 22.6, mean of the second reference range 21.9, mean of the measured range 20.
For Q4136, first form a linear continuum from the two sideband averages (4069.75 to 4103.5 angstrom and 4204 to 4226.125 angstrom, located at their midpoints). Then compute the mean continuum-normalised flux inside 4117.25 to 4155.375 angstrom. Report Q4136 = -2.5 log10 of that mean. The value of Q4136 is 0.07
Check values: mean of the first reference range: 21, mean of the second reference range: 21.1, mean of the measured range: 19.7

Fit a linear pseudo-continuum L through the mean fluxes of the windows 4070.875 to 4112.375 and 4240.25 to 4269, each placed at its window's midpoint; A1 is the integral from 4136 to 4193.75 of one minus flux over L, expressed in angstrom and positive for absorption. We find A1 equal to 3.02 angstrom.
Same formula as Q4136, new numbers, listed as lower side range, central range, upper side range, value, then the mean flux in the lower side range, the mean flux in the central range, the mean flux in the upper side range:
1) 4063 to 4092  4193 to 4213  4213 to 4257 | 0.07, 21.1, 20.1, 21.5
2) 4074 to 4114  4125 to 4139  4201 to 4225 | 0.06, 21.2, 20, 21.1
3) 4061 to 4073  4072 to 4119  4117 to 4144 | -0.05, 19.9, 20.9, 20.2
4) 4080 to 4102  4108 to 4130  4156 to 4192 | 0.04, 22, 20.8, 20.6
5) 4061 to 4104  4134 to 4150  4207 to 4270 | 0.08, 20.7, 19.5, 21.6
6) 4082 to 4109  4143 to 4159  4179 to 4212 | 0.11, 21.6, 19.1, 20.6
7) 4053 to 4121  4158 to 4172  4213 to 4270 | 0.02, 20.6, 20.7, 21.6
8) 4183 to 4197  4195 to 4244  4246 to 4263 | 0.02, 21.2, 21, 21.7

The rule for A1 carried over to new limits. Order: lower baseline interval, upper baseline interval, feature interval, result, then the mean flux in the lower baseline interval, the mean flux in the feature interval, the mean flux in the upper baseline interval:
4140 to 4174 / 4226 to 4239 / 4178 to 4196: -0.64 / 19.7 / 21.1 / 21.3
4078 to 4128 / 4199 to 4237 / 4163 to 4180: 1.01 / 21.2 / 19.8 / 20.9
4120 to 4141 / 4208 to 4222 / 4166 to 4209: 2.84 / 20.5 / 20.3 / 22.4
